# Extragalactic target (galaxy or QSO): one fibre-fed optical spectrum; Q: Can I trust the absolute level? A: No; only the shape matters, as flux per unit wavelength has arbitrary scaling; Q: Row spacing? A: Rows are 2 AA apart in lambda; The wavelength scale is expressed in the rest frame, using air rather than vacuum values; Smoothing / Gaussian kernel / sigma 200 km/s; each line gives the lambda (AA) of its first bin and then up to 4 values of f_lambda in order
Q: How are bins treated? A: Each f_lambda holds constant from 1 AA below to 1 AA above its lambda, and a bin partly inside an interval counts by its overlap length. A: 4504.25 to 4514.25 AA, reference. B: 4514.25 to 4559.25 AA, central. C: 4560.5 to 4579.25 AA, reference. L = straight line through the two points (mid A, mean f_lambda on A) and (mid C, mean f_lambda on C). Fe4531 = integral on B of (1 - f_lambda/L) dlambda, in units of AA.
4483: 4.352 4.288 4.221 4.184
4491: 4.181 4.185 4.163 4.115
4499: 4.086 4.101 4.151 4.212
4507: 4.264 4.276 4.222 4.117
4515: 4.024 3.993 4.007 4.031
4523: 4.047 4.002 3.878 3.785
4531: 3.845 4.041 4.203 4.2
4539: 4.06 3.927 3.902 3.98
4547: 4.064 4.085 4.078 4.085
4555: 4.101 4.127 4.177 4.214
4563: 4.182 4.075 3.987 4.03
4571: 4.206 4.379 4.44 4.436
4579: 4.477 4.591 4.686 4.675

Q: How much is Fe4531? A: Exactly 2.1 AA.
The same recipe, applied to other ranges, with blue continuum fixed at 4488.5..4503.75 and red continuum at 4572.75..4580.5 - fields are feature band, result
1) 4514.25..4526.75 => 0.67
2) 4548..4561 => 0.74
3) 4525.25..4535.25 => 0.79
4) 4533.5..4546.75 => 0.81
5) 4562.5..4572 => 0.69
